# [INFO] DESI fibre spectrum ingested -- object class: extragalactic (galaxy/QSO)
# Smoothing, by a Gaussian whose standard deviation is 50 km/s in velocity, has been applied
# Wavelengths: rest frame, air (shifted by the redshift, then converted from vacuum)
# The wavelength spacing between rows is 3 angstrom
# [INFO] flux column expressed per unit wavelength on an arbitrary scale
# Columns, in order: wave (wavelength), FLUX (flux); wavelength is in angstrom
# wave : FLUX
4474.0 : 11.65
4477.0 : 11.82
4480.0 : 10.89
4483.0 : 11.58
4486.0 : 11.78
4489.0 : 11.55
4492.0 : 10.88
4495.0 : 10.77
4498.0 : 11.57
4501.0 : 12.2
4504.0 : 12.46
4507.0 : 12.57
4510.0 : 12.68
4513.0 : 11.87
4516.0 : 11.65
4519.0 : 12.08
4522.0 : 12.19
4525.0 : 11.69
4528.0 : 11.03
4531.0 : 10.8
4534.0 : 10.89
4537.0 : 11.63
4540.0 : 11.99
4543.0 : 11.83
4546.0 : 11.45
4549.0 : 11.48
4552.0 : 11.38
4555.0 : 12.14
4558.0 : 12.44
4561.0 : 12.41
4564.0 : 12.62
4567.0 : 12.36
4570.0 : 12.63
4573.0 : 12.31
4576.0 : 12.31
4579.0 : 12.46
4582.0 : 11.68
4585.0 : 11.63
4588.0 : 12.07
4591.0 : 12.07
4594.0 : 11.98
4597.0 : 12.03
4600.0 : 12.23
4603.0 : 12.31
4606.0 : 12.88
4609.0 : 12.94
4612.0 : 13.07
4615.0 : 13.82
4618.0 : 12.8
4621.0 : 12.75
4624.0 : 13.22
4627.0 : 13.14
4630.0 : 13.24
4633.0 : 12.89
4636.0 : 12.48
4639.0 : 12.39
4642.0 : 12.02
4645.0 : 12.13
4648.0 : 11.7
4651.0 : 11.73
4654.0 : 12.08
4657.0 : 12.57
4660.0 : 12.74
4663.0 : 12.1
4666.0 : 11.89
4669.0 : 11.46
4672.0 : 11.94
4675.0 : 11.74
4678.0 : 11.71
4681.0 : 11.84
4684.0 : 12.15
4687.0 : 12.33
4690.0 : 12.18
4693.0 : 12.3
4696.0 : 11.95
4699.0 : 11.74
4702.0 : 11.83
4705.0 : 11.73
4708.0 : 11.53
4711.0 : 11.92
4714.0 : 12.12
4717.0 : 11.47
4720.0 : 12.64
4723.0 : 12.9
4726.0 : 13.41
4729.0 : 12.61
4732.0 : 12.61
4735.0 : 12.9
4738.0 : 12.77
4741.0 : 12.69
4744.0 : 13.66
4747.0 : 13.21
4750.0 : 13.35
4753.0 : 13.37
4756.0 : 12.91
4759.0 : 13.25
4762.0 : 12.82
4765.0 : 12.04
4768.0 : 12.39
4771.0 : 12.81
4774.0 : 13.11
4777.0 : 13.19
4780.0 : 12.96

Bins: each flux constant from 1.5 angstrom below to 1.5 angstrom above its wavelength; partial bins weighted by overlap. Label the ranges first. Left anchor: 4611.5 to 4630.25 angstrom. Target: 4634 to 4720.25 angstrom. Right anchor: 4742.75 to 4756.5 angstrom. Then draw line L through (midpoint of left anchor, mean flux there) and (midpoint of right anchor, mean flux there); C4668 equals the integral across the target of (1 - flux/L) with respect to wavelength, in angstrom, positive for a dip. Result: 7.9 angstrom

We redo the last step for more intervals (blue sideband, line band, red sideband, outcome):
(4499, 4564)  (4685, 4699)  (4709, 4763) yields 0.5 angstrom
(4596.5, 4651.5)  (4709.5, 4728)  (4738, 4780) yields 0.7 angstrom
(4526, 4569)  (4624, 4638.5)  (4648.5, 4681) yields -1.2 angstrom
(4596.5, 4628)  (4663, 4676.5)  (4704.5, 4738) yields 0.9 angstrom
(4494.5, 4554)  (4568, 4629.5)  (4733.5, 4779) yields -2.0 angstrom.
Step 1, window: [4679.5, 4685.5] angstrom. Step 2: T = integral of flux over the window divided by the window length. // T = 12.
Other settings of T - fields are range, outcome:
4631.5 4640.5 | 12.6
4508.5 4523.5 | 12.1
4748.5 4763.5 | 13.1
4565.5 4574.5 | 12.4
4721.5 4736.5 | 12.9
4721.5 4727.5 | 13.2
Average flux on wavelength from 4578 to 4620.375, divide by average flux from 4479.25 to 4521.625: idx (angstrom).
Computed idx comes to 1.1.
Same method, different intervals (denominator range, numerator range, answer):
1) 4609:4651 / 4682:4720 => 0.94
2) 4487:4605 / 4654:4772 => 1.04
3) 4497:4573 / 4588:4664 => 1.05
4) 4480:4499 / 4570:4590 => 1.07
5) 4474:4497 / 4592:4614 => 1.10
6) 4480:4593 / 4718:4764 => 1.09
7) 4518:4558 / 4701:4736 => 1.06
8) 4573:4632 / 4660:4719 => 0.95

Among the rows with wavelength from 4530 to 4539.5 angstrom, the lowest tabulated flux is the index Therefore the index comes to 10.8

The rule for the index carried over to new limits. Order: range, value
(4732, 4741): 12.61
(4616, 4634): 12.75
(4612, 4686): 11.46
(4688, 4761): 11.47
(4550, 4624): 11.38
